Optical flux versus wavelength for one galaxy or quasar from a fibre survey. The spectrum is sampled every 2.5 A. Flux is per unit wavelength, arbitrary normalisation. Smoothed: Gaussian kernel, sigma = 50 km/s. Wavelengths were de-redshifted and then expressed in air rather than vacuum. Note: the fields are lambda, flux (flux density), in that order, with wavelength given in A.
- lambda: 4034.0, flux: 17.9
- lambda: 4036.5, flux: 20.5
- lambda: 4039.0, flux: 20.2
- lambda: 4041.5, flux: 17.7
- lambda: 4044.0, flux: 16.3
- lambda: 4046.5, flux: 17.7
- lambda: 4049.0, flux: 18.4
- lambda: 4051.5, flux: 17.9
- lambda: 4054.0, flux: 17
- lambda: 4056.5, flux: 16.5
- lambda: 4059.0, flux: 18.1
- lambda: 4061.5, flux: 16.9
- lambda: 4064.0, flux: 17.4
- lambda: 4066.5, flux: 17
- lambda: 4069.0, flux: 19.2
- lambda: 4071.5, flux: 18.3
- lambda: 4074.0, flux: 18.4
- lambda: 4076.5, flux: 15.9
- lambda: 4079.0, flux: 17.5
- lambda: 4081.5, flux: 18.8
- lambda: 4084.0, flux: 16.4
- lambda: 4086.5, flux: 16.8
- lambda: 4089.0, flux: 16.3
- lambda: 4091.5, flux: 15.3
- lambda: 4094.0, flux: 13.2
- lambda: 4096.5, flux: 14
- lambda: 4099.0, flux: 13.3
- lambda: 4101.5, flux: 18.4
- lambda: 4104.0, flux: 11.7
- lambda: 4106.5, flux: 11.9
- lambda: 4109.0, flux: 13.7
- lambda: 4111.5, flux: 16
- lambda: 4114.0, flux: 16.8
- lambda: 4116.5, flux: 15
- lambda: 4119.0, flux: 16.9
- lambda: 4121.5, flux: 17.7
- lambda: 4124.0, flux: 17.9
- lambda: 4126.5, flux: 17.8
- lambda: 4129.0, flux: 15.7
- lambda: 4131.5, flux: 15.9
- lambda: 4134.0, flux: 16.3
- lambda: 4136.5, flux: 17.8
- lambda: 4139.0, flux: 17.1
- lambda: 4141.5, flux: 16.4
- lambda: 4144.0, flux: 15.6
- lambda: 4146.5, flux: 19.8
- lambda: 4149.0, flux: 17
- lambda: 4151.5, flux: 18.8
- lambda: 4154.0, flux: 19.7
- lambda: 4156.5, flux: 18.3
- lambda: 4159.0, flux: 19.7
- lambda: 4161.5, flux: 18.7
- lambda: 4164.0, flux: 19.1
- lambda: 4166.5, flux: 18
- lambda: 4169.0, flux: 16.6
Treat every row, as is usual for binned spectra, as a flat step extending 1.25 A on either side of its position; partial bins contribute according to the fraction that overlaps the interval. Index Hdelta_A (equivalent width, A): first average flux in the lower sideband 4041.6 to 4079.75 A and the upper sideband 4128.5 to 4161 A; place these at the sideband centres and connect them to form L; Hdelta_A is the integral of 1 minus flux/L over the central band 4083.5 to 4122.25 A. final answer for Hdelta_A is 5.30 A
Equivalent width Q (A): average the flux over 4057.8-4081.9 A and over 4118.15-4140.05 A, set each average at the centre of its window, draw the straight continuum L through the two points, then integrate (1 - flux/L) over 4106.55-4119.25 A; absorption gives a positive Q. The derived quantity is 1.5 A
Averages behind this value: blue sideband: 17.7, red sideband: 17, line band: 15.2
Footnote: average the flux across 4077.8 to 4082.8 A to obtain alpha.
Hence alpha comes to 18.1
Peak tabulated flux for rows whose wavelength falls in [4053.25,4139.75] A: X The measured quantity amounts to 19.2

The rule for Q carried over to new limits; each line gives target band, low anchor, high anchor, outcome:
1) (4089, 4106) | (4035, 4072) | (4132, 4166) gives 3.4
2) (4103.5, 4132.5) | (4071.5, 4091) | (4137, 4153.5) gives 2.9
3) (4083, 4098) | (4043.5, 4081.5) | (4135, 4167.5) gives 2.1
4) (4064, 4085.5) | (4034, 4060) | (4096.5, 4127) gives -0.9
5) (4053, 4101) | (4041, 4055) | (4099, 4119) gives -1.3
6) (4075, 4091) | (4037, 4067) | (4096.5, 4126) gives -0.4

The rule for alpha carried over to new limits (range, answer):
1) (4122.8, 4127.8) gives 17.8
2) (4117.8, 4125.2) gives 17.5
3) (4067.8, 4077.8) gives 17.9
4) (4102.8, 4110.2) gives 12.4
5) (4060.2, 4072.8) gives 17.8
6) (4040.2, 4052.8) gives 17.6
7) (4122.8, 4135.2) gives 16.7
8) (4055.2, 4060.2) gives 17.3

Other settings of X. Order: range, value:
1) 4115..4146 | 17.9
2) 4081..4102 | 18.8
